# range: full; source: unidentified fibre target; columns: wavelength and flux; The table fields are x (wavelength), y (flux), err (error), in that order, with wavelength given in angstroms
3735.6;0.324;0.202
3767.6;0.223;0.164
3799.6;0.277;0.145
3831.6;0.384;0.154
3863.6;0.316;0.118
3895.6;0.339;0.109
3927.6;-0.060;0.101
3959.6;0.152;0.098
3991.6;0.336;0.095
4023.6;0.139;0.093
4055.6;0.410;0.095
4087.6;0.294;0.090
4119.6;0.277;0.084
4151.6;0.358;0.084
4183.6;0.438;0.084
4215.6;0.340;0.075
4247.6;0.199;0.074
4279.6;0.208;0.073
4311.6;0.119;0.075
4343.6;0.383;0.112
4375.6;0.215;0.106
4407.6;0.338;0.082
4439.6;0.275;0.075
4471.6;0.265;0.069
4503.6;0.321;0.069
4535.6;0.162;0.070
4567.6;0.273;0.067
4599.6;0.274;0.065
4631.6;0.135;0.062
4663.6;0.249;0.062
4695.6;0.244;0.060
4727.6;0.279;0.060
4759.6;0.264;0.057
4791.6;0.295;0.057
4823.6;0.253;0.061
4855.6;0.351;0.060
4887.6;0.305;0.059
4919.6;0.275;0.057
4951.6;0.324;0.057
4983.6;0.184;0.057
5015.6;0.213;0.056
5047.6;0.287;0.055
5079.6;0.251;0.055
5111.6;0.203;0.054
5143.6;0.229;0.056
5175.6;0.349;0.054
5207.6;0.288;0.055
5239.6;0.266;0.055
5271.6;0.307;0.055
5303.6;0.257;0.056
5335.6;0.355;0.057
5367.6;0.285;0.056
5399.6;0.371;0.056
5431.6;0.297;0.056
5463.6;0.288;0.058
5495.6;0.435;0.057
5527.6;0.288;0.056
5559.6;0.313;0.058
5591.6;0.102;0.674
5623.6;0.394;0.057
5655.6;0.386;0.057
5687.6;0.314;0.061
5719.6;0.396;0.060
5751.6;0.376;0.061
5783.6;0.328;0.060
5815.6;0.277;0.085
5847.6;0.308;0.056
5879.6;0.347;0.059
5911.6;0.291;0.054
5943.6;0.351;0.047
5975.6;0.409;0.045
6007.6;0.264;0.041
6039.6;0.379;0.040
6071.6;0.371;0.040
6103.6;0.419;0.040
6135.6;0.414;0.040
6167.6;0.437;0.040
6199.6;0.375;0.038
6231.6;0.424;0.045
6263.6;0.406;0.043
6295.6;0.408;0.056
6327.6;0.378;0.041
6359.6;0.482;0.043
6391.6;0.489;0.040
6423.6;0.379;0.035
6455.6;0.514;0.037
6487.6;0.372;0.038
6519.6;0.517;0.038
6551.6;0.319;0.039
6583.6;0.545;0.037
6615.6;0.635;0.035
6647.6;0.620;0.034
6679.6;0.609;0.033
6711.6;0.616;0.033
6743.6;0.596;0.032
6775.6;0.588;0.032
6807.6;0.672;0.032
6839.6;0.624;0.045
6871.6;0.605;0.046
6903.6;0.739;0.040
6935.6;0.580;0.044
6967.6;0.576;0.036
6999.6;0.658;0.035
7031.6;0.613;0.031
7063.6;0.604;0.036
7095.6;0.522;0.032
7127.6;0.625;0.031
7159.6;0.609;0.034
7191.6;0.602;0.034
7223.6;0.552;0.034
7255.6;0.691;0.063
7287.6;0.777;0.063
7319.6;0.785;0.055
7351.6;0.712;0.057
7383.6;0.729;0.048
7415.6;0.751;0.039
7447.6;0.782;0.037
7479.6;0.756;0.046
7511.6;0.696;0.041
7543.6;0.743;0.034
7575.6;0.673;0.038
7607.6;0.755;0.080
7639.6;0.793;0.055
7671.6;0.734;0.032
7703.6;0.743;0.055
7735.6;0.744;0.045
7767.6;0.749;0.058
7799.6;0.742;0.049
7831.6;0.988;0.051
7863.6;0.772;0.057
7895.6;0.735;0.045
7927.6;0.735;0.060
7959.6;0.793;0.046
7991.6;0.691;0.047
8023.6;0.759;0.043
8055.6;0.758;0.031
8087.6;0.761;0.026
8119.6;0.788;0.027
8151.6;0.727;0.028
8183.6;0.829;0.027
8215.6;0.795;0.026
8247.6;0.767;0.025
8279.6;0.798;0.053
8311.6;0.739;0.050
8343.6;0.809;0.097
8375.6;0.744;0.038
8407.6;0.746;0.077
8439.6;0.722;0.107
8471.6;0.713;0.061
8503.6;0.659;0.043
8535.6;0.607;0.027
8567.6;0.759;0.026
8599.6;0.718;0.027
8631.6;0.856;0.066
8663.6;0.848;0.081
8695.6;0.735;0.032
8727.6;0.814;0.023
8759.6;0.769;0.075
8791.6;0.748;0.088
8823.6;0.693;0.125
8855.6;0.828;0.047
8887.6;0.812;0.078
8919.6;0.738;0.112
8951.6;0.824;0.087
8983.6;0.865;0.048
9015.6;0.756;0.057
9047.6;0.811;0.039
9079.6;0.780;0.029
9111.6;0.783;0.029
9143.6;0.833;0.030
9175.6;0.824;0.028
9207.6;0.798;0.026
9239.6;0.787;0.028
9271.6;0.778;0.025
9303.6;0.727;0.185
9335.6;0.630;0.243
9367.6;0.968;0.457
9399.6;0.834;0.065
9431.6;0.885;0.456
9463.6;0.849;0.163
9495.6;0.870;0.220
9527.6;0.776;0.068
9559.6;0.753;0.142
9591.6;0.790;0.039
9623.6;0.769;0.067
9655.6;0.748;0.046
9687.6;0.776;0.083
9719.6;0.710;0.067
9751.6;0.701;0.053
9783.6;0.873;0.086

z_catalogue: 0.65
